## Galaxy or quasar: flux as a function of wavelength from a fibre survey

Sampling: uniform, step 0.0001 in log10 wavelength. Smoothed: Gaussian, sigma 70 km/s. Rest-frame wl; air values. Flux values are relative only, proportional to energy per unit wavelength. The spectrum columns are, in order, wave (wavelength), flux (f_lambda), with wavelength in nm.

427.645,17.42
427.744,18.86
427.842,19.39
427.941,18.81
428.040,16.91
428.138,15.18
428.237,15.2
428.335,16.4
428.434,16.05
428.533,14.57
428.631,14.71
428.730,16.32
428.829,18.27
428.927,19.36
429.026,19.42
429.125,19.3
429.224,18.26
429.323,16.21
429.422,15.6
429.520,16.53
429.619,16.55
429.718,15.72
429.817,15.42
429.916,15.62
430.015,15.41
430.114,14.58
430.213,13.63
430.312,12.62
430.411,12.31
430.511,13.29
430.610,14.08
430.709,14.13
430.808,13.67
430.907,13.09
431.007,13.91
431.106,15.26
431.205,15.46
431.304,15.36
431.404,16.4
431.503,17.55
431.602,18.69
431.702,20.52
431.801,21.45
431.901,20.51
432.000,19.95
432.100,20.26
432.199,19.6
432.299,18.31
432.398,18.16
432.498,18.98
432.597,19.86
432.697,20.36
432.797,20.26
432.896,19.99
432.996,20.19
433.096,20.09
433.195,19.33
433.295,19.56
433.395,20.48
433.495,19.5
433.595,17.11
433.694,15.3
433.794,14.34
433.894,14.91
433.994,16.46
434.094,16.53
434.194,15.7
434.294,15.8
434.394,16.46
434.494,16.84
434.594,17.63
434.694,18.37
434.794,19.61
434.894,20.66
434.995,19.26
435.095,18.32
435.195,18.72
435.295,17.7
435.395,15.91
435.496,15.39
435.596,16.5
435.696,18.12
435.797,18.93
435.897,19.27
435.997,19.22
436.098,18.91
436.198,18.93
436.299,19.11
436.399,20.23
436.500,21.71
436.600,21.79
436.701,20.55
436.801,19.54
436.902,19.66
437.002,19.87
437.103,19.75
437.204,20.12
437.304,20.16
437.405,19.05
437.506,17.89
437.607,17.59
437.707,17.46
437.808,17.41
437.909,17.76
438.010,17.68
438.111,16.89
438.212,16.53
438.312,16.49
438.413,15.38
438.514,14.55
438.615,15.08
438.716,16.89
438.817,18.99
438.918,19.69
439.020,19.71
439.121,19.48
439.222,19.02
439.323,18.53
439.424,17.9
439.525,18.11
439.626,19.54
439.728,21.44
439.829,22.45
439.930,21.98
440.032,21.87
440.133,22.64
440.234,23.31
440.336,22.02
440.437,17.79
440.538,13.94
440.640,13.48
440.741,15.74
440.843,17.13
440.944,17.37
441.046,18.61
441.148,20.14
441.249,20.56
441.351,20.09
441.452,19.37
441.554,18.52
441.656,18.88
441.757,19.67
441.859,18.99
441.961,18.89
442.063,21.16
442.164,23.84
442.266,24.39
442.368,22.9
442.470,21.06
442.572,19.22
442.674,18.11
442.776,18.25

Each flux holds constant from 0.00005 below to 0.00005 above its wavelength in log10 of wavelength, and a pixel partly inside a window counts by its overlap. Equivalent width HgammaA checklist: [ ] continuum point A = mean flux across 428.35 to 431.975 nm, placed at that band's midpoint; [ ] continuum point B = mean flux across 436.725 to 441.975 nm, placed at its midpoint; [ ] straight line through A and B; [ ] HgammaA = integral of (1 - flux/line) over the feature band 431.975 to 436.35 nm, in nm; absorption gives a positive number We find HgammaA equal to -0.27 nm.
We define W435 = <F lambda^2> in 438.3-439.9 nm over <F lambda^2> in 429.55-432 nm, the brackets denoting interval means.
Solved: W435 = 1.22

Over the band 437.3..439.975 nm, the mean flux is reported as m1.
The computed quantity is 18.2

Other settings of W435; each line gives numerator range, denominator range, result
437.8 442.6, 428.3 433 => 1.18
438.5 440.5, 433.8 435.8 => 1.16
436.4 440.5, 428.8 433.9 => 1.15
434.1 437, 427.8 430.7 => 1.19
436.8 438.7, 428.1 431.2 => 1.19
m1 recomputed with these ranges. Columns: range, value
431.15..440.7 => 18.6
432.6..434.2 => 18.2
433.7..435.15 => 17.1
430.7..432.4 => 17.4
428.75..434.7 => 17.1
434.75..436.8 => 19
